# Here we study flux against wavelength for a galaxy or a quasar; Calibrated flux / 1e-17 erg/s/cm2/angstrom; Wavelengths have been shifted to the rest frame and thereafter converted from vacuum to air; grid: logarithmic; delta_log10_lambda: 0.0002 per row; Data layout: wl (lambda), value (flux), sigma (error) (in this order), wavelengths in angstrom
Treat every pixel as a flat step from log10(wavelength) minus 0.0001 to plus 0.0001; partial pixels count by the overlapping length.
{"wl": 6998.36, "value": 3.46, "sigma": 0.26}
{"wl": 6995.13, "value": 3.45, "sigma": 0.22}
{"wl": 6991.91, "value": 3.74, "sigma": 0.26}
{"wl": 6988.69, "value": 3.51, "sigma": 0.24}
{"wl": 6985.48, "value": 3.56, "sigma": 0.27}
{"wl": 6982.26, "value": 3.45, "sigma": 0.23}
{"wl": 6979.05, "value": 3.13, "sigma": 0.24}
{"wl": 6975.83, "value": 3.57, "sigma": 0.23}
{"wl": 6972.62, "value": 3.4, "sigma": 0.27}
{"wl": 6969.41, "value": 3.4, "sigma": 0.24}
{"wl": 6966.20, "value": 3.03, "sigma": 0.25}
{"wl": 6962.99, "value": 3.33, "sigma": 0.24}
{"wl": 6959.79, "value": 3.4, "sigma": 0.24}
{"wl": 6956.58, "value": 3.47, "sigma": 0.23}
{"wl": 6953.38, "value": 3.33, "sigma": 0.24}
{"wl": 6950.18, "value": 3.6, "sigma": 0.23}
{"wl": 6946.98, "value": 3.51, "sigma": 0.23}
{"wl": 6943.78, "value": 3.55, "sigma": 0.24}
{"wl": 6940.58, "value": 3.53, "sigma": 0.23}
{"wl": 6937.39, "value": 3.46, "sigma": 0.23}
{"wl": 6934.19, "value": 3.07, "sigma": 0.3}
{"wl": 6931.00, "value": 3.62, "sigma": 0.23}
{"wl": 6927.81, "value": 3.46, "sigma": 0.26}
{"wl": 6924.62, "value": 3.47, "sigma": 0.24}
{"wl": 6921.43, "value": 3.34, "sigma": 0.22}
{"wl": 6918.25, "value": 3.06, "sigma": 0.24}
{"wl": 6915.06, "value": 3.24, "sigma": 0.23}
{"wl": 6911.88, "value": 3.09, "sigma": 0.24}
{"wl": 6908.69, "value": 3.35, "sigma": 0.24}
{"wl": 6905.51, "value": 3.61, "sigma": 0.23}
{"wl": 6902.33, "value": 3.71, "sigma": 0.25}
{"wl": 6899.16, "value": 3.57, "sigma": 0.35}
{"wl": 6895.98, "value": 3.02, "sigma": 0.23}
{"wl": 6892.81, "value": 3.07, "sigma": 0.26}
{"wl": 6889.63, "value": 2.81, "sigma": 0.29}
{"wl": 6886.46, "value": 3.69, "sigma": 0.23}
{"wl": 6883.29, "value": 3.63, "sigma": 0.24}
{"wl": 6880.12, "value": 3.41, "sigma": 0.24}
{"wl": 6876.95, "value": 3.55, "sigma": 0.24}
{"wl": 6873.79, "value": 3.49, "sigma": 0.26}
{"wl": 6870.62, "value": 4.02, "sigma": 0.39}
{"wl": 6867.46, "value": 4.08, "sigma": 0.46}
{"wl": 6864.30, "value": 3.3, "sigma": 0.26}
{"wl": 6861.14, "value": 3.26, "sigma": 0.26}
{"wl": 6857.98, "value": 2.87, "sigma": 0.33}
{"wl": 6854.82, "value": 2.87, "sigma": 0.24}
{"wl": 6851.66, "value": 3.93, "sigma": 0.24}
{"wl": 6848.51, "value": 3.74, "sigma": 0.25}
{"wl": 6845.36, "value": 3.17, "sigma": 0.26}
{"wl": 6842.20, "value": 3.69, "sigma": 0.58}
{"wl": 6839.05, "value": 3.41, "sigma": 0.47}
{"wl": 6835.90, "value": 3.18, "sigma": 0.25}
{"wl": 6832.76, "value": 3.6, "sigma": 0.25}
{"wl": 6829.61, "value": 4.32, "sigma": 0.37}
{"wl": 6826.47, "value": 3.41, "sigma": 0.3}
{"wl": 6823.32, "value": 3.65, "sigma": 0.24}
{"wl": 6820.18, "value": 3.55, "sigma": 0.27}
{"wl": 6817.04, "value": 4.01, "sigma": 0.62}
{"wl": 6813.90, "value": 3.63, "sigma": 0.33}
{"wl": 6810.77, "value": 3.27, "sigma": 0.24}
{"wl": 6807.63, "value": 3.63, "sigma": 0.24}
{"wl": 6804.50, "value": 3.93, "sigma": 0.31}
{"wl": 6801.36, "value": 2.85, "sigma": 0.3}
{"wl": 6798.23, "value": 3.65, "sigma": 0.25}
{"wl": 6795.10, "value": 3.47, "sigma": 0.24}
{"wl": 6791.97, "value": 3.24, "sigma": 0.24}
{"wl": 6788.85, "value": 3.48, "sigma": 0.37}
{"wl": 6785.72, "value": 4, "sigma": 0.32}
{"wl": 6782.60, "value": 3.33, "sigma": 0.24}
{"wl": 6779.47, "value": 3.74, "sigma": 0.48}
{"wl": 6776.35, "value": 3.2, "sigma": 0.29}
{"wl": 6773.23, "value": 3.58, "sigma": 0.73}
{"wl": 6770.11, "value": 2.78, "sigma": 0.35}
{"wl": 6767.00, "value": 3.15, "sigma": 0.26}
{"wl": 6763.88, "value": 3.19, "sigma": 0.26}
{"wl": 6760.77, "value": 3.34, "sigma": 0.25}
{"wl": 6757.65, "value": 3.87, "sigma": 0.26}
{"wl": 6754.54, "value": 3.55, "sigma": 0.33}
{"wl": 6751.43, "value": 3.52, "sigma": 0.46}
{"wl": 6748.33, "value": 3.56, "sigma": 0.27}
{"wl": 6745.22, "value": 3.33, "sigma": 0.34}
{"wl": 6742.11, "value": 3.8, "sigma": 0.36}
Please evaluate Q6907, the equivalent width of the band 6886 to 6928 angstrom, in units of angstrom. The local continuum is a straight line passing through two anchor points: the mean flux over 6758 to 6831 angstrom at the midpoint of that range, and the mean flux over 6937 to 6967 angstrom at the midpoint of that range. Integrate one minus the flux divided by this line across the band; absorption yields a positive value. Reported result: 1.75 angstrom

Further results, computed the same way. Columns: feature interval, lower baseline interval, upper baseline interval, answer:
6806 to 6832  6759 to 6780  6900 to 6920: -3.04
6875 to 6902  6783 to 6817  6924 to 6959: 0.96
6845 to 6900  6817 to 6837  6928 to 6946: 2.38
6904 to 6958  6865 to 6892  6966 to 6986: 0.97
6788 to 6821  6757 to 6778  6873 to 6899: -2.21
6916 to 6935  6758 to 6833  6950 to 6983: 0.29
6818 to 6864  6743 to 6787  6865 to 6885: 1.62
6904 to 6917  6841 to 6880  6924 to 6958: 0.60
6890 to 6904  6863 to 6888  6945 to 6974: 1.11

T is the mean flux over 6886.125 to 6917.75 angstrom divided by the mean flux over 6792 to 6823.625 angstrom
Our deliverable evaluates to 0.93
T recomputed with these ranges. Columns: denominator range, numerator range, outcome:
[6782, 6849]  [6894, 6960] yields 0.96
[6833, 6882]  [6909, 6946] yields 0.97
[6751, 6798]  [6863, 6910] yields 1.02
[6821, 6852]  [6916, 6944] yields 0.94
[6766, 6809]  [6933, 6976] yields 0.99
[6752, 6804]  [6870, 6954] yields 1.00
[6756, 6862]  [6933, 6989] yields 0.98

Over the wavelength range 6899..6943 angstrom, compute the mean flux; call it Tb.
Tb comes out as 3.4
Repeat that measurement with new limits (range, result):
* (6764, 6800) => 3.41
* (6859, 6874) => 3.61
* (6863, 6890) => 3.59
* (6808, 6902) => 3.49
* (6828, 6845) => 3.61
